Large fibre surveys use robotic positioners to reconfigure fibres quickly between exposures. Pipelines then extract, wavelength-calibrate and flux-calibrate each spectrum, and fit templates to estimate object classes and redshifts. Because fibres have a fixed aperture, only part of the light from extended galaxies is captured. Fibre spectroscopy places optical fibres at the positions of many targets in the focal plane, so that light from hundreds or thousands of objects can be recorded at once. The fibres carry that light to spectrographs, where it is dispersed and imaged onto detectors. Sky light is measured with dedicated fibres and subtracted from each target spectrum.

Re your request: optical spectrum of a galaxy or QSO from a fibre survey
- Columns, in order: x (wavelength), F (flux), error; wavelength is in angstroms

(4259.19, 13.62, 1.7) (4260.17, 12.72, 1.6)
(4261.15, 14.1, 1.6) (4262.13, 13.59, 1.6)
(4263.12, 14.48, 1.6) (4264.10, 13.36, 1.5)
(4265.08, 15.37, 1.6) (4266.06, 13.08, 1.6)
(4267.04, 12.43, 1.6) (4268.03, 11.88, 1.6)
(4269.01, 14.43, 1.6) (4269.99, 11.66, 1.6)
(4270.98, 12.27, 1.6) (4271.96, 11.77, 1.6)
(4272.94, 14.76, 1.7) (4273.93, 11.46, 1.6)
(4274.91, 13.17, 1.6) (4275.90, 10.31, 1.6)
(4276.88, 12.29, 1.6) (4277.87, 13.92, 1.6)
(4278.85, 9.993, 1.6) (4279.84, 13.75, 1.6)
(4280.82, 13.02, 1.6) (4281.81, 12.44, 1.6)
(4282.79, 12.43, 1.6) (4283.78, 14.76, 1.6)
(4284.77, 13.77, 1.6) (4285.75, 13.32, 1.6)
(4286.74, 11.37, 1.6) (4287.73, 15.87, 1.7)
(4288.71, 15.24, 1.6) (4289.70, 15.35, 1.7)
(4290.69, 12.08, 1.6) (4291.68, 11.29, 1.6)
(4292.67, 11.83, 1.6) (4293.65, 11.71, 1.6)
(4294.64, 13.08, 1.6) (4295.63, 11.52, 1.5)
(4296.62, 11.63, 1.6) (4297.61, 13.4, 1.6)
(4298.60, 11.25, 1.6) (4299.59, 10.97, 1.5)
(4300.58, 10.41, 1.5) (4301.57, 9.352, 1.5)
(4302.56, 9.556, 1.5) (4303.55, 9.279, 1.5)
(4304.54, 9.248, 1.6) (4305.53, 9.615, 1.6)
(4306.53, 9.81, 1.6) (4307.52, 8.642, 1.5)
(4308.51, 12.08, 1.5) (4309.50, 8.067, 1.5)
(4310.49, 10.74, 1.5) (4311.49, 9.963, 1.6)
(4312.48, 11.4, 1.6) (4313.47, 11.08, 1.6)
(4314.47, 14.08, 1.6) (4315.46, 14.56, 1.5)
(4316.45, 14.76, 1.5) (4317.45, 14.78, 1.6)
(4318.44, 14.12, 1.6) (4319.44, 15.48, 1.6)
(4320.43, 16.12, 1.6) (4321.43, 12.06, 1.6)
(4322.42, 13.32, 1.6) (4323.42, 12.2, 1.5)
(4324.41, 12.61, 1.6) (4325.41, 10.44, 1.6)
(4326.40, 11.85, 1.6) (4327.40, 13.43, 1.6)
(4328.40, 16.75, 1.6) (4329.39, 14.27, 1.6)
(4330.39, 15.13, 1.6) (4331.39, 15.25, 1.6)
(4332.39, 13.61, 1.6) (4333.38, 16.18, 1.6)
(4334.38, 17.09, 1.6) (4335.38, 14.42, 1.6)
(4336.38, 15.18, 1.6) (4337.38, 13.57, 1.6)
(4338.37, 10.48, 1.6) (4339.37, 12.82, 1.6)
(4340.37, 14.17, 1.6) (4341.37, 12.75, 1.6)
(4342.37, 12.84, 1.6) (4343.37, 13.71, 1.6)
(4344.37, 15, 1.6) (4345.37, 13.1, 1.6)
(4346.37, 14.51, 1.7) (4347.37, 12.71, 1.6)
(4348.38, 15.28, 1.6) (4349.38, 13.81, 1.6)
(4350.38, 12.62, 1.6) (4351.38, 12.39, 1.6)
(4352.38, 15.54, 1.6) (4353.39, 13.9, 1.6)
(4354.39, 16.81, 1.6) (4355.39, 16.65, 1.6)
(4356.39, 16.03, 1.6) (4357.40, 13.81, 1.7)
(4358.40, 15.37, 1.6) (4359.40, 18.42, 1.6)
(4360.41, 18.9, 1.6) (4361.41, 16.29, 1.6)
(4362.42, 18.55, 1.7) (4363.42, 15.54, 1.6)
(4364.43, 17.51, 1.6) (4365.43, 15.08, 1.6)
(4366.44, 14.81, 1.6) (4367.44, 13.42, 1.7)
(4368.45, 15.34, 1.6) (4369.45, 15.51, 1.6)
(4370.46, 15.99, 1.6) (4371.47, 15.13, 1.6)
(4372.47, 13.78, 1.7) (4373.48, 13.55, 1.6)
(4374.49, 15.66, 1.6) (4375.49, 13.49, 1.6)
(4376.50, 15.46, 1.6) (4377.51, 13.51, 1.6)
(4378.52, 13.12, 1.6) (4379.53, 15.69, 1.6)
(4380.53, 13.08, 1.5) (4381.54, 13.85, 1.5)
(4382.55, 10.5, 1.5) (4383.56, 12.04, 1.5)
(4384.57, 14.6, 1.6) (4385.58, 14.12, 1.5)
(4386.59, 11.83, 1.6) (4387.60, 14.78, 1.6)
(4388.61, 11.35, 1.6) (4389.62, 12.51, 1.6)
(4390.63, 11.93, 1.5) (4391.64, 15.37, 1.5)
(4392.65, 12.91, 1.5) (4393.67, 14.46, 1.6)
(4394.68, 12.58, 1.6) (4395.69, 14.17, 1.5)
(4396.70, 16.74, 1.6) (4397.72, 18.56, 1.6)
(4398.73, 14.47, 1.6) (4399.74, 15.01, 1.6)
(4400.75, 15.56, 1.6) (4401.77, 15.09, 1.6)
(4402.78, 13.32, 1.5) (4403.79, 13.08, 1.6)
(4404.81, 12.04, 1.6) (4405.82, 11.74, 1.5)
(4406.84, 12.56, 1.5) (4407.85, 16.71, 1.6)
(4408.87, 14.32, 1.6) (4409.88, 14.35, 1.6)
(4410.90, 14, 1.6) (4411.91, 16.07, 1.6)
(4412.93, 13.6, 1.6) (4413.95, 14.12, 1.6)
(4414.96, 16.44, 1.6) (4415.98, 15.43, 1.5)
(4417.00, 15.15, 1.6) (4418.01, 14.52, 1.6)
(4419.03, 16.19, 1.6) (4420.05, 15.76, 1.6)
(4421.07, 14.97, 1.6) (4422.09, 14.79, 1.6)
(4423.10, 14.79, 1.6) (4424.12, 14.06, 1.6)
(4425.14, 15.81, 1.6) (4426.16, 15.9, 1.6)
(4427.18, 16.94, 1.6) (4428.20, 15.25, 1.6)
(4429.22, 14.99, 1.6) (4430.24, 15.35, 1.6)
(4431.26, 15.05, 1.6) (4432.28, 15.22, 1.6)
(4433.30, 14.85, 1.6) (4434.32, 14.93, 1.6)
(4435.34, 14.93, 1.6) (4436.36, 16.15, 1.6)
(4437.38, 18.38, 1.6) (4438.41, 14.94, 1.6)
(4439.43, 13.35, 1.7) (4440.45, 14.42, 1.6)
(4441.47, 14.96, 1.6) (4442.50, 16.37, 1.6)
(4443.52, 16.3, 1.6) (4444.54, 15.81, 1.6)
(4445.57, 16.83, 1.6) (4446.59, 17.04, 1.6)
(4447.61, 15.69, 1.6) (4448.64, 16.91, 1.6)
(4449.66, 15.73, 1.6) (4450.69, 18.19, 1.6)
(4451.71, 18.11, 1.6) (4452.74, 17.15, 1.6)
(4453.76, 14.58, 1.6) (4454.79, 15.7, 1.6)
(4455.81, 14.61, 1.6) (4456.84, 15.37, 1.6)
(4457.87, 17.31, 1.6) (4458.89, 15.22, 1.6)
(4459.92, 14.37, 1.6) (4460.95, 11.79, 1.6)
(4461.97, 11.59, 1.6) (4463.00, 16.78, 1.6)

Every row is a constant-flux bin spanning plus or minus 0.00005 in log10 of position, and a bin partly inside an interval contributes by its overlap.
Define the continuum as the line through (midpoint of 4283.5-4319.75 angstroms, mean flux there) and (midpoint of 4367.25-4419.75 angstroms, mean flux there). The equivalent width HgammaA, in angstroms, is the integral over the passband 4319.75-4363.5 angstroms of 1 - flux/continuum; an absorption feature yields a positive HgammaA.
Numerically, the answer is -4.9 angstroms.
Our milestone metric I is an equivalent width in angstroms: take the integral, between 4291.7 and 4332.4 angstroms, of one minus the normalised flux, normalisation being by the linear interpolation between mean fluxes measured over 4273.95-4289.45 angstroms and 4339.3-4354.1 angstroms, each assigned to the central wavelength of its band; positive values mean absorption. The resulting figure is 3.7 angstroms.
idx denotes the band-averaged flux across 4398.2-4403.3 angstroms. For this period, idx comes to 14.7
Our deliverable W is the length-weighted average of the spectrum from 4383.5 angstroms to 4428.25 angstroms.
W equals 14.5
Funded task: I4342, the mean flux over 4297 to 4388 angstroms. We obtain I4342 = 13.6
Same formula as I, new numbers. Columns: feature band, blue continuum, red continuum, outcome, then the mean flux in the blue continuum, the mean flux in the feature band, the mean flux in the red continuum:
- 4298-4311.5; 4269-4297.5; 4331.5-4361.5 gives 3.5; 12.8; 9.95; 14.6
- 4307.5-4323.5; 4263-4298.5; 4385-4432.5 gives 0.8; 12.9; 12.7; 14.5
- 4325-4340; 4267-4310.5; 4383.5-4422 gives -1.4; 11.9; 14.1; 14.3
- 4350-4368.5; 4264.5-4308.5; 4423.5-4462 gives -2.6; 12.2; 15.7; 15.6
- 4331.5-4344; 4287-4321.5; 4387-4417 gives -1.2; 12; 14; 14.3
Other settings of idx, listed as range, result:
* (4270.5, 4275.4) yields 12.7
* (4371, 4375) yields 14.6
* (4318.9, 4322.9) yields 14.2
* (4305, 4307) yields 9.67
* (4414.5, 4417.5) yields 15.6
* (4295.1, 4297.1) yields 11.6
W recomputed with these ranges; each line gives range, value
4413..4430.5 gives 15.3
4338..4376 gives 14.8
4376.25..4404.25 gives 13.9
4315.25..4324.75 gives 14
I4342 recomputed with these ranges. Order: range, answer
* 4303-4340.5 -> 12.8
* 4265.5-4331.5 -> 12.4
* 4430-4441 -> 15.2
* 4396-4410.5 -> 14.5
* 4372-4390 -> 13.5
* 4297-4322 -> 11.6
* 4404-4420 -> 14.5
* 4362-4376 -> 15.2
